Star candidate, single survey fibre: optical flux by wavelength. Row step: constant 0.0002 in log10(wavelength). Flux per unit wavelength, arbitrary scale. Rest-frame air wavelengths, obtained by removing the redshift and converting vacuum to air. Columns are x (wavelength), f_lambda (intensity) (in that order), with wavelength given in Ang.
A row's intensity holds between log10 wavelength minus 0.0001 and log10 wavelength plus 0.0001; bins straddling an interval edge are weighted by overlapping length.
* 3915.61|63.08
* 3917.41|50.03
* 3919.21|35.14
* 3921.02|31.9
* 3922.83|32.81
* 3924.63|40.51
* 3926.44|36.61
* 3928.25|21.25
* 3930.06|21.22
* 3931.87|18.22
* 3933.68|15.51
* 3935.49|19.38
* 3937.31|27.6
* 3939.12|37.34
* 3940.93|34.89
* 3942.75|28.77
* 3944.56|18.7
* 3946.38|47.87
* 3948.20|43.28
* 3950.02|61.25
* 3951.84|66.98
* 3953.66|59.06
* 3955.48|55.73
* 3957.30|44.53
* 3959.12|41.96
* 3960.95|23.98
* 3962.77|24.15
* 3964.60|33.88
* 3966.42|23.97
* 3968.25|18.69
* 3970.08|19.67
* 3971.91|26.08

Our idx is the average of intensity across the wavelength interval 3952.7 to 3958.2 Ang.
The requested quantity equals 53.3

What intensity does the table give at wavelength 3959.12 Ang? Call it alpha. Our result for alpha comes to 41.96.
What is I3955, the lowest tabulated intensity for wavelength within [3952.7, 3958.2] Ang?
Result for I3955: 44.53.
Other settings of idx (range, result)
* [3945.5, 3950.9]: 50.7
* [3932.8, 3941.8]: 27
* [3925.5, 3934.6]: 22.6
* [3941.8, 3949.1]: 34.6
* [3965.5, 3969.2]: 21.4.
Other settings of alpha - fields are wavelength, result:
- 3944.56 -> 18.7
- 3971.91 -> 26.08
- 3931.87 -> 18.22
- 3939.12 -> 37.34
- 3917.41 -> 50.03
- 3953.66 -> 59.06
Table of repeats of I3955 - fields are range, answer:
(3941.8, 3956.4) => 18.7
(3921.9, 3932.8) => 18.22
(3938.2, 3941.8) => 34.89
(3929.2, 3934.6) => 15.51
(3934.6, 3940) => 19.38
